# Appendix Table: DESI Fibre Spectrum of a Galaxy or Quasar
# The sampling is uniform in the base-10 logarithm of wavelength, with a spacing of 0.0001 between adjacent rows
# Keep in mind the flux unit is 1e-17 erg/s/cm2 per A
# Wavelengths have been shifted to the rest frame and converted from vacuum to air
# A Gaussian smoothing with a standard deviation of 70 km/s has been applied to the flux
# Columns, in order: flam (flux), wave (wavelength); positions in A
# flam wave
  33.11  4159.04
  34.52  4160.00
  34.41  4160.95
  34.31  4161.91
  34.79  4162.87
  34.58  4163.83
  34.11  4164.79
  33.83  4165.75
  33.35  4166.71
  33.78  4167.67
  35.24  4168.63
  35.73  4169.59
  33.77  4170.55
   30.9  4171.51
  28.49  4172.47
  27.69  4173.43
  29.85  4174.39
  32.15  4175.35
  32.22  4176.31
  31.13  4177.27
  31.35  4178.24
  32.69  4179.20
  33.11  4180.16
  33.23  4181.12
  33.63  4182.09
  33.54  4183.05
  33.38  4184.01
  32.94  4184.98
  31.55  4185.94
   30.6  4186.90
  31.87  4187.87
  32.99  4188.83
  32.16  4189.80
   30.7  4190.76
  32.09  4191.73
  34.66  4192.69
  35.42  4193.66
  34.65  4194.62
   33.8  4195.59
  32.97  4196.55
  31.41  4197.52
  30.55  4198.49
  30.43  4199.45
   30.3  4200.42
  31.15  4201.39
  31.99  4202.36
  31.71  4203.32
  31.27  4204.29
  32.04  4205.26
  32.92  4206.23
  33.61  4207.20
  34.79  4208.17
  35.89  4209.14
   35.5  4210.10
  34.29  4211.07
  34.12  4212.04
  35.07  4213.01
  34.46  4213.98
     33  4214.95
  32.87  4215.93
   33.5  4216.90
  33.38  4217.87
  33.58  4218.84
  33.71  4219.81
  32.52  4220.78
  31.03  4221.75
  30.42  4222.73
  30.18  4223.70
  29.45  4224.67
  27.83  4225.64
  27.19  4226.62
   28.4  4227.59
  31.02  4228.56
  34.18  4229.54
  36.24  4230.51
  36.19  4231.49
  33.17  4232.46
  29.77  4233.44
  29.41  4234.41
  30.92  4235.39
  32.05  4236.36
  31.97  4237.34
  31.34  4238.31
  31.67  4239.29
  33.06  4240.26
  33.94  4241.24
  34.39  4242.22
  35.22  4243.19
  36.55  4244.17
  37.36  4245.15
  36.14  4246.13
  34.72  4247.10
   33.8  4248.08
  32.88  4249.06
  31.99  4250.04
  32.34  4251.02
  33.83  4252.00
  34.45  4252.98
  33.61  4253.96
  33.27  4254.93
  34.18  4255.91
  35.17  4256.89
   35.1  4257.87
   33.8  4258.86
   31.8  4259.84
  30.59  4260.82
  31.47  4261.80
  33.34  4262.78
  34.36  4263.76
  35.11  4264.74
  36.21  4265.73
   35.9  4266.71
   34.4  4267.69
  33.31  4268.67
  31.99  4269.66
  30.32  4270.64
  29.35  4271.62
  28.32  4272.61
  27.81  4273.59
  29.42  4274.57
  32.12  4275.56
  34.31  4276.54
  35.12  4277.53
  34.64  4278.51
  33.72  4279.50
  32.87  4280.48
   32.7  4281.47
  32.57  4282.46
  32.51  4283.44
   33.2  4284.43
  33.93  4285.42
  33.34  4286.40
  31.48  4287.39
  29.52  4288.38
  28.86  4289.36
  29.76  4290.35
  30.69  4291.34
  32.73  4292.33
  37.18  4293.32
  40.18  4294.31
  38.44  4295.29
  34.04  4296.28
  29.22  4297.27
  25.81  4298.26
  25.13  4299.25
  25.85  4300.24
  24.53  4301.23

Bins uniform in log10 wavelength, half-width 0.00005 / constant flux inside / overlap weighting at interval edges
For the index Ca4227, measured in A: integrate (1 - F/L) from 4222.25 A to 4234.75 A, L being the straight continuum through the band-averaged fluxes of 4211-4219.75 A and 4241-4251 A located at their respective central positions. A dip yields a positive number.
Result 1.1 A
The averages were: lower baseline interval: 33.8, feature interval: 31.1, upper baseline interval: 34.6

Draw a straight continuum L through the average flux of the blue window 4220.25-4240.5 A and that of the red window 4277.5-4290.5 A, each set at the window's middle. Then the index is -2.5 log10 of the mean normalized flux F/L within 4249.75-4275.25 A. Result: -0.03 mag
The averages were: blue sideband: 31.3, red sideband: 32.4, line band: 32.7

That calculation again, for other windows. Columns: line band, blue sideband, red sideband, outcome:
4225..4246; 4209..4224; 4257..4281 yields 0.020 mag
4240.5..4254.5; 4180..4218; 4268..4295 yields -0.057 mag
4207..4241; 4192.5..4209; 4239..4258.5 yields 0.030 mag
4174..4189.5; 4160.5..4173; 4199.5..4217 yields 0.038 mag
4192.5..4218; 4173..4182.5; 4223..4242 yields -0.052 mag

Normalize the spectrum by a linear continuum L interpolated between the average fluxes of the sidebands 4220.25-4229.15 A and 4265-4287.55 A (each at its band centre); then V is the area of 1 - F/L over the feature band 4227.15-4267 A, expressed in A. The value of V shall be -3.1 A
